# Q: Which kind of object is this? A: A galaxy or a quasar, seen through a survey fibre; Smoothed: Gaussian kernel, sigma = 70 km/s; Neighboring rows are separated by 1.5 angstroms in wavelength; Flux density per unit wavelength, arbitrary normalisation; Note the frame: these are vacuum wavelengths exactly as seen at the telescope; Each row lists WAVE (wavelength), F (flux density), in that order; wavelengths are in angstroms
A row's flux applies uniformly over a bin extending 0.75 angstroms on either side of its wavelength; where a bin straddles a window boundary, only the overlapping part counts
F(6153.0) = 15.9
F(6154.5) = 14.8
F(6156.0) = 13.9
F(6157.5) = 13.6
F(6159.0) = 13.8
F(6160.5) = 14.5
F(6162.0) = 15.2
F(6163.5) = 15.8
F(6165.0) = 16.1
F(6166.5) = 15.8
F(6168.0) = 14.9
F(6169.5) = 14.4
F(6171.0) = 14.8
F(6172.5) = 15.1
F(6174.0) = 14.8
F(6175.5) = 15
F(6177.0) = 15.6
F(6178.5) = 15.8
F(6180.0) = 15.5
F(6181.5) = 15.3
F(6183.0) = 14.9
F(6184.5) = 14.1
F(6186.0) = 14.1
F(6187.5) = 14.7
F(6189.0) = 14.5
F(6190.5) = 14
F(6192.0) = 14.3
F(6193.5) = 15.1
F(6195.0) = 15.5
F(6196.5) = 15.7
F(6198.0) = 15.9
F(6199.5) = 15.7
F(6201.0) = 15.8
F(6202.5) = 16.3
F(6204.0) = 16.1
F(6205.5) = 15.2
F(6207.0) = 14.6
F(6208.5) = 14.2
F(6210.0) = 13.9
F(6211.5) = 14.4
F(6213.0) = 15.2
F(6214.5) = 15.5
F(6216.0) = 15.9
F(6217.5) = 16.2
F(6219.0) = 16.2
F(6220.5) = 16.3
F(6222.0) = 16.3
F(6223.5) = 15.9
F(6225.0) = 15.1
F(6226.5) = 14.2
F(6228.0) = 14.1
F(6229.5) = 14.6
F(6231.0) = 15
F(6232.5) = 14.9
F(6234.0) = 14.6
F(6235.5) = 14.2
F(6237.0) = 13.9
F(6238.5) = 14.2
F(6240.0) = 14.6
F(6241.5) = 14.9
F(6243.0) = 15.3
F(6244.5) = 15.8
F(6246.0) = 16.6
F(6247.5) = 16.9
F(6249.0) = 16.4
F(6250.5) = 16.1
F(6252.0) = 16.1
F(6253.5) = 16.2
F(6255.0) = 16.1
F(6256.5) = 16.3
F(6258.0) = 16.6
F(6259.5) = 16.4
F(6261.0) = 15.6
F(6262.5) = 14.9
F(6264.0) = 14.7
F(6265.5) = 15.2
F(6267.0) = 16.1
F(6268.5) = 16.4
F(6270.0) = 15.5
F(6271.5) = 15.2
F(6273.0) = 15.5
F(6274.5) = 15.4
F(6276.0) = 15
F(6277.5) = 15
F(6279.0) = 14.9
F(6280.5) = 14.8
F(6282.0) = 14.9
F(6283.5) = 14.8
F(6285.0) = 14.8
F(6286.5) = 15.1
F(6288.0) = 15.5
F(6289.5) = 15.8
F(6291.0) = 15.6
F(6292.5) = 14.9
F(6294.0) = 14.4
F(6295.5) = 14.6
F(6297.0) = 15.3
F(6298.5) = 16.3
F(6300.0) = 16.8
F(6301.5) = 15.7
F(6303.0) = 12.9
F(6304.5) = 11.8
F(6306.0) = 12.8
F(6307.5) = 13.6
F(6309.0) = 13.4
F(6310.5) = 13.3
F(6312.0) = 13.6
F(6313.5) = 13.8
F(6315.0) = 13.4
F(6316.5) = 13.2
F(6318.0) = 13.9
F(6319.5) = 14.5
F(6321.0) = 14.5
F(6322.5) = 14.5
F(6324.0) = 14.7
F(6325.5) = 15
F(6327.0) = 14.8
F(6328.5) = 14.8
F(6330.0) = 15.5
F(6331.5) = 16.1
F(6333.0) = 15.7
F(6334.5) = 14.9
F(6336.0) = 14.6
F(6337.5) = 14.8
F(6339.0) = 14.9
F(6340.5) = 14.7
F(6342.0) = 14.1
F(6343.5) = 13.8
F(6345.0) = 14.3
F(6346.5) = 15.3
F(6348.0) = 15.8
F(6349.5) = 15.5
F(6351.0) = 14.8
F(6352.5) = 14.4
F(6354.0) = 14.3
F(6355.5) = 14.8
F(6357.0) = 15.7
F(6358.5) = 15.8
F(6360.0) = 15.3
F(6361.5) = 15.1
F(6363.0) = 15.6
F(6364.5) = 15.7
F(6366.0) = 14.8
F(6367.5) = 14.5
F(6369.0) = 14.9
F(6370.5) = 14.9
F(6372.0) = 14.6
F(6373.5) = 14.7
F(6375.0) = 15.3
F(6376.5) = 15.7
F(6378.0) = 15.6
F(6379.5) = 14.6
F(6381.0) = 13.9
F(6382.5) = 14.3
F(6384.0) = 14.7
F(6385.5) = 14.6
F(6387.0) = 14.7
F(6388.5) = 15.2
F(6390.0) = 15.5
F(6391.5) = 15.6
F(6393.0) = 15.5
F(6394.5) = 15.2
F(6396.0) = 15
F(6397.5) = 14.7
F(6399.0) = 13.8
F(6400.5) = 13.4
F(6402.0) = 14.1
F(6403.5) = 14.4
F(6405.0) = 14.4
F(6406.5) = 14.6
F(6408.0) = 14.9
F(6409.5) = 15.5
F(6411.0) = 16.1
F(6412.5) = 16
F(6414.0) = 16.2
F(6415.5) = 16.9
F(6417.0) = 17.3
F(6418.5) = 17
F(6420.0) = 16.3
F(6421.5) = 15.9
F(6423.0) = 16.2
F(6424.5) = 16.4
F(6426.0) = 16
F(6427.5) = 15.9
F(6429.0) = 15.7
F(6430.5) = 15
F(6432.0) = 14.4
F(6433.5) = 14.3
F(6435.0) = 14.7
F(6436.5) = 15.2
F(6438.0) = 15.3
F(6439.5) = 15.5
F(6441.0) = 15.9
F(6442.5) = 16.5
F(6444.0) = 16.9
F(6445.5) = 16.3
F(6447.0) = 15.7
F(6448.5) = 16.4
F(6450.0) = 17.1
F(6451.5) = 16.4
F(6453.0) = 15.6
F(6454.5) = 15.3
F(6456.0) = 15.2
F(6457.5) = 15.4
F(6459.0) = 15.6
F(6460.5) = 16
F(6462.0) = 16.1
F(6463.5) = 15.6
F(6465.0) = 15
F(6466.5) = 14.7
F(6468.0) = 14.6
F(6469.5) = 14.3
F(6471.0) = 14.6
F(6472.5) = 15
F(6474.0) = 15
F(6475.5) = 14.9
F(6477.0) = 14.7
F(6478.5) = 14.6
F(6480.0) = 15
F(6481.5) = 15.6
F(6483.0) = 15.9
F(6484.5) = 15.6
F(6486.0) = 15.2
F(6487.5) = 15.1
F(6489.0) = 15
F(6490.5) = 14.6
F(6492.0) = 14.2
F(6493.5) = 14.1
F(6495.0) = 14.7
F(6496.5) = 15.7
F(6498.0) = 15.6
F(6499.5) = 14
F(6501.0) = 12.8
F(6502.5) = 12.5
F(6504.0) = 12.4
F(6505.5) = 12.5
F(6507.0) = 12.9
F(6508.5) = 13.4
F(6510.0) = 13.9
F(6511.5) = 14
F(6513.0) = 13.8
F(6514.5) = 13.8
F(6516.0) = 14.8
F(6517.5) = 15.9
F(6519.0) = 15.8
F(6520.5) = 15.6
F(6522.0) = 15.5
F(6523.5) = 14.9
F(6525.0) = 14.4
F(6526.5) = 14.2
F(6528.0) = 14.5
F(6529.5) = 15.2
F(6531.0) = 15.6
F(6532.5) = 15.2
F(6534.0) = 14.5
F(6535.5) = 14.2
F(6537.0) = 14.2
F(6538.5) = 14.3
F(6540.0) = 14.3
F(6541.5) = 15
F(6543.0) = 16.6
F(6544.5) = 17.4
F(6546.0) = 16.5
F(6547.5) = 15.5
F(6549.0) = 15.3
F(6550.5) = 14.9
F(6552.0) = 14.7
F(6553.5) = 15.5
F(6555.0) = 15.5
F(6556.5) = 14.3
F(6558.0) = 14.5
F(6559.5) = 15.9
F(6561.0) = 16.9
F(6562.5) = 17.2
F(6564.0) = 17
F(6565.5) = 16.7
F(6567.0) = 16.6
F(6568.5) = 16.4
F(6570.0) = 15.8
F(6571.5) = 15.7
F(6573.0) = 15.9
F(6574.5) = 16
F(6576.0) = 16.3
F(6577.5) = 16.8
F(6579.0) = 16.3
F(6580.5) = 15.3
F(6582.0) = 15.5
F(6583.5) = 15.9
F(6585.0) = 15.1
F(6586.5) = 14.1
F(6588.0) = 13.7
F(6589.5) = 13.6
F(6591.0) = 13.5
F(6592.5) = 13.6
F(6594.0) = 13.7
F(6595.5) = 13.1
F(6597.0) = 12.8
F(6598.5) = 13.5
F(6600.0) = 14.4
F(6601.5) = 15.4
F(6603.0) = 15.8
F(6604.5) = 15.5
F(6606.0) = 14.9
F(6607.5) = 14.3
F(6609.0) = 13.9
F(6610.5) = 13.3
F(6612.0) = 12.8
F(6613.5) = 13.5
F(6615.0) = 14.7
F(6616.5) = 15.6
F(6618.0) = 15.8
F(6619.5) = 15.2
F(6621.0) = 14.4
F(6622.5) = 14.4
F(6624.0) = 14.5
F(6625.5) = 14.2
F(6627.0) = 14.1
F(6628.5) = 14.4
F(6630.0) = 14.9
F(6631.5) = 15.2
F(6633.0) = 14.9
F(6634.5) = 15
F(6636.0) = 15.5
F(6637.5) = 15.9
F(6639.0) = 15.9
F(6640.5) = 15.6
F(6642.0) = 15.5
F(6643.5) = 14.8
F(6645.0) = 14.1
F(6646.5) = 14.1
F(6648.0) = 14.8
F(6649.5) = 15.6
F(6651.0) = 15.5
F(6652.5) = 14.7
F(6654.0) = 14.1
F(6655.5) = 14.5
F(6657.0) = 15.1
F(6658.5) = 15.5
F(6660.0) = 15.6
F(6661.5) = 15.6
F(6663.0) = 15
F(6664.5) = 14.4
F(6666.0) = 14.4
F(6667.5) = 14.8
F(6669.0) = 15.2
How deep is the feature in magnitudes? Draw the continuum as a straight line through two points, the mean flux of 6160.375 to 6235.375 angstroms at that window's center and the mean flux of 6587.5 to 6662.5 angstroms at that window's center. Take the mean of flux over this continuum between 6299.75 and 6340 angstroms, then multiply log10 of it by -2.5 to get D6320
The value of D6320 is 0.05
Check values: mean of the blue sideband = 15.1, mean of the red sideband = 14.6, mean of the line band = 14.3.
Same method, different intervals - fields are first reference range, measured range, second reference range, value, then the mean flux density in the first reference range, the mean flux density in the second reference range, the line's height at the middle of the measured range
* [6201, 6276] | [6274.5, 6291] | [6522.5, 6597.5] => 0.02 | 15.4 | 15.2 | 15.4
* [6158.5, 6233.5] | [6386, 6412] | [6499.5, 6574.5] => 0.01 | 15.1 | 15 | 15.1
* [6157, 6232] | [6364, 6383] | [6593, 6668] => 0.00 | 15.1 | 14.7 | 14.9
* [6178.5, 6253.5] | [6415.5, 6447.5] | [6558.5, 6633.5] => -0.05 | 15.2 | 15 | 15.1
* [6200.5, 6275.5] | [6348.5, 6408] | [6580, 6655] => 0.02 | 15.4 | 14.6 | 15.1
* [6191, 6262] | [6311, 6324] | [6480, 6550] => 0.09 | 15.4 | 14.7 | 15.2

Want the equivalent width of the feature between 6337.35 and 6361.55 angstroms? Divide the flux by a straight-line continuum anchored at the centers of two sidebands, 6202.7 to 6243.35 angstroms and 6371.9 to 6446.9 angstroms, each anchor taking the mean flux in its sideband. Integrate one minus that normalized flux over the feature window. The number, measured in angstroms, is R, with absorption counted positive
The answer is 0.5 angstroms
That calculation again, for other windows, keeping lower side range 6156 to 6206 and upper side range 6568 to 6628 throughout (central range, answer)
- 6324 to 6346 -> 0.1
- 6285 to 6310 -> 0.5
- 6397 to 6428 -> -1.4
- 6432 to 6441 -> -0.1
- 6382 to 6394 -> -0.1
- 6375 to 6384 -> 0.0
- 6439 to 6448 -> -0.8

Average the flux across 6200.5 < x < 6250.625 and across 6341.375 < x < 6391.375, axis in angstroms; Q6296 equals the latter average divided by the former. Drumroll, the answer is 0.98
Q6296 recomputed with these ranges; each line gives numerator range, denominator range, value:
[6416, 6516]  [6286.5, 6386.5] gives 1.03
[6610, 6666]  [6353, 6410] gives 1.00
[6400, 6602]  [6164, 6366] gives 1.01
